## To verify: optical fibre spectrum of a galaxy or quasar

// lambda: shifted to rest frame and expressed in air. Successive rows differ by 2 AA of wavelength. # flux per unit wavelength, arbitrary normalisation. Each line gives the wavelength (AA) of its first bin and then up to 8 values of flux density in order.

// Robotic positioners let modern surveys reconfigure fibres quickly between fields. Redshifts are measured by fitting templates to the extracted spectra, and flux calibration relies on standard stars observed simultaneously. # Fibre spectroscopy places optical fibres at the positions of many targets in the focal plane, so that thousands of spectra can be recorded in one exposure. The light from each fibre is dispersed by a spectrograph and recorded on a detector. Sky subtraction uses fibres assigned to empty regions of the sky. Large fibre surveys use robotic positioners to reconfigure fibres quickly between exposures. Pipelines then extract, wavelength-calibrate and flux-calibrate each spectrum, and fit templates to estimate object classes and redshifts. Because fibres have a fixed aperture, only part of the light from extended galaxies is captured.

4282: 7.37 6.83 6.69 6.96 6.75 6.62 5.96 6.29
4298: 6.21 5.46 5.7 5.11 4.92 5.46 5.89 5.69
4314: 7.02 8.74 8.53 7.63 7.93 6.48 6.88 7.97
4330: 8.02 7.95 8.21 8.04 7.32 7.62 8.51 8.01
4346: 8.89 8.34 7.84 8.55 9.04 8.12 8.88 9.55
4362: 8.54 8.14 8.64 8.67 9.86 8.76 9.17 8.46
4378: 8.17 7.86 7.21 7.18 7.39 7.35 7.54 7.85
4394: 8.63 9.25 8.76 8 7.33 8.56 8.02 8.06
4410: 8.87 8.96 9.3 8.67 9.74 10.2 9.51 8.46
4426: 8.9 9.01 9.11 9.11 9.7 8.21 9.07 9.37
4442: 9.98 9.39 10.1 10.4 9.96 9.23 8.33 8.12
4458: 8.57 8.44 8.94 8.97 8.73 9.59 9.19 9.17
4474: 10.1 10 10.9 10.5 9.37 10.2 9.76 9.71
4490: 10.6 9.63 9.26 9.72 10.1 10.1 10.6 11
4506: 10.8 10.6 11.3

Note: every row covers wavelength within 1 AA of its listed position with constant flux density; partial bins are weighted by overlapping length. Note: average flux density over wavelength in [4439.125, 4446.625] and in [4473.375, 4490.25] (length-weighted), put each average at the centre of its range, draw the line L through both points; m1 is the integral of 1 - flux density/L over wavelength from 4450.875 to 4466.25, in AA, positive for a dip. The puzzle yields 1.9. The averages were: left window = 9.7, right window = 10.1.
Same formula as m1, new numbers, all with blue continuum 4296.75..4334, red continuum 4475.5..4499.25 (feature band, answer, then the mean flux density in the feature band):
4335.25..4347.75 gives -1.38 AA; 8.08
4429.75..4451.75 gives -0.91 AA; 9.49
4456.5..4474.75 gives 1.03 AA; 9.04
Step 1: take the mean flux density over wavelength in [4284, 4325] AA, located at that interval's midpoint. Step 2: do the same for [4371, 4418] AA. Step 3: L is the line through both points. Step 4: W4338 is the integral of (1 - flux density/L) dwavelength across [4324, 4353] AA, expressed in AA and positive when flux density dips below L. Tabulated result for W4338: -3.16 AA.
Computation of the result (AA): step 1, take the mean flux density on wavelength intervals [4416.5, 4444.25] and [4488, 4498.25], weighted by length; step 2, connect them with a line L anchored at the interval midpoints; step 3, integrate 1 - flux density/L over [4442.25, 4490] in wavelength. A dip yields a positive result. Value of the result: 0.44 AA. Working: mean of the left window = 9.25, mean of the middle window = 9.5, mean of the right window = 9.83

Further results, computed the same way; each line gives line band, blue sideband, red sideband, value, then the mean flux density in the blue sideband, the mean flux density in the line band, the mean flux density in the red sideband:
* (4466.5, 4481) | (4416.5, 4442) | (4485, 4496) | -0.4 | 9.22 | 9.88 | 9.79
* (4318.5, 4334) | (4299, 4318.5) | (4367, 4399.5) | -2.2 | 6.19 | 7.63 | 8.25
